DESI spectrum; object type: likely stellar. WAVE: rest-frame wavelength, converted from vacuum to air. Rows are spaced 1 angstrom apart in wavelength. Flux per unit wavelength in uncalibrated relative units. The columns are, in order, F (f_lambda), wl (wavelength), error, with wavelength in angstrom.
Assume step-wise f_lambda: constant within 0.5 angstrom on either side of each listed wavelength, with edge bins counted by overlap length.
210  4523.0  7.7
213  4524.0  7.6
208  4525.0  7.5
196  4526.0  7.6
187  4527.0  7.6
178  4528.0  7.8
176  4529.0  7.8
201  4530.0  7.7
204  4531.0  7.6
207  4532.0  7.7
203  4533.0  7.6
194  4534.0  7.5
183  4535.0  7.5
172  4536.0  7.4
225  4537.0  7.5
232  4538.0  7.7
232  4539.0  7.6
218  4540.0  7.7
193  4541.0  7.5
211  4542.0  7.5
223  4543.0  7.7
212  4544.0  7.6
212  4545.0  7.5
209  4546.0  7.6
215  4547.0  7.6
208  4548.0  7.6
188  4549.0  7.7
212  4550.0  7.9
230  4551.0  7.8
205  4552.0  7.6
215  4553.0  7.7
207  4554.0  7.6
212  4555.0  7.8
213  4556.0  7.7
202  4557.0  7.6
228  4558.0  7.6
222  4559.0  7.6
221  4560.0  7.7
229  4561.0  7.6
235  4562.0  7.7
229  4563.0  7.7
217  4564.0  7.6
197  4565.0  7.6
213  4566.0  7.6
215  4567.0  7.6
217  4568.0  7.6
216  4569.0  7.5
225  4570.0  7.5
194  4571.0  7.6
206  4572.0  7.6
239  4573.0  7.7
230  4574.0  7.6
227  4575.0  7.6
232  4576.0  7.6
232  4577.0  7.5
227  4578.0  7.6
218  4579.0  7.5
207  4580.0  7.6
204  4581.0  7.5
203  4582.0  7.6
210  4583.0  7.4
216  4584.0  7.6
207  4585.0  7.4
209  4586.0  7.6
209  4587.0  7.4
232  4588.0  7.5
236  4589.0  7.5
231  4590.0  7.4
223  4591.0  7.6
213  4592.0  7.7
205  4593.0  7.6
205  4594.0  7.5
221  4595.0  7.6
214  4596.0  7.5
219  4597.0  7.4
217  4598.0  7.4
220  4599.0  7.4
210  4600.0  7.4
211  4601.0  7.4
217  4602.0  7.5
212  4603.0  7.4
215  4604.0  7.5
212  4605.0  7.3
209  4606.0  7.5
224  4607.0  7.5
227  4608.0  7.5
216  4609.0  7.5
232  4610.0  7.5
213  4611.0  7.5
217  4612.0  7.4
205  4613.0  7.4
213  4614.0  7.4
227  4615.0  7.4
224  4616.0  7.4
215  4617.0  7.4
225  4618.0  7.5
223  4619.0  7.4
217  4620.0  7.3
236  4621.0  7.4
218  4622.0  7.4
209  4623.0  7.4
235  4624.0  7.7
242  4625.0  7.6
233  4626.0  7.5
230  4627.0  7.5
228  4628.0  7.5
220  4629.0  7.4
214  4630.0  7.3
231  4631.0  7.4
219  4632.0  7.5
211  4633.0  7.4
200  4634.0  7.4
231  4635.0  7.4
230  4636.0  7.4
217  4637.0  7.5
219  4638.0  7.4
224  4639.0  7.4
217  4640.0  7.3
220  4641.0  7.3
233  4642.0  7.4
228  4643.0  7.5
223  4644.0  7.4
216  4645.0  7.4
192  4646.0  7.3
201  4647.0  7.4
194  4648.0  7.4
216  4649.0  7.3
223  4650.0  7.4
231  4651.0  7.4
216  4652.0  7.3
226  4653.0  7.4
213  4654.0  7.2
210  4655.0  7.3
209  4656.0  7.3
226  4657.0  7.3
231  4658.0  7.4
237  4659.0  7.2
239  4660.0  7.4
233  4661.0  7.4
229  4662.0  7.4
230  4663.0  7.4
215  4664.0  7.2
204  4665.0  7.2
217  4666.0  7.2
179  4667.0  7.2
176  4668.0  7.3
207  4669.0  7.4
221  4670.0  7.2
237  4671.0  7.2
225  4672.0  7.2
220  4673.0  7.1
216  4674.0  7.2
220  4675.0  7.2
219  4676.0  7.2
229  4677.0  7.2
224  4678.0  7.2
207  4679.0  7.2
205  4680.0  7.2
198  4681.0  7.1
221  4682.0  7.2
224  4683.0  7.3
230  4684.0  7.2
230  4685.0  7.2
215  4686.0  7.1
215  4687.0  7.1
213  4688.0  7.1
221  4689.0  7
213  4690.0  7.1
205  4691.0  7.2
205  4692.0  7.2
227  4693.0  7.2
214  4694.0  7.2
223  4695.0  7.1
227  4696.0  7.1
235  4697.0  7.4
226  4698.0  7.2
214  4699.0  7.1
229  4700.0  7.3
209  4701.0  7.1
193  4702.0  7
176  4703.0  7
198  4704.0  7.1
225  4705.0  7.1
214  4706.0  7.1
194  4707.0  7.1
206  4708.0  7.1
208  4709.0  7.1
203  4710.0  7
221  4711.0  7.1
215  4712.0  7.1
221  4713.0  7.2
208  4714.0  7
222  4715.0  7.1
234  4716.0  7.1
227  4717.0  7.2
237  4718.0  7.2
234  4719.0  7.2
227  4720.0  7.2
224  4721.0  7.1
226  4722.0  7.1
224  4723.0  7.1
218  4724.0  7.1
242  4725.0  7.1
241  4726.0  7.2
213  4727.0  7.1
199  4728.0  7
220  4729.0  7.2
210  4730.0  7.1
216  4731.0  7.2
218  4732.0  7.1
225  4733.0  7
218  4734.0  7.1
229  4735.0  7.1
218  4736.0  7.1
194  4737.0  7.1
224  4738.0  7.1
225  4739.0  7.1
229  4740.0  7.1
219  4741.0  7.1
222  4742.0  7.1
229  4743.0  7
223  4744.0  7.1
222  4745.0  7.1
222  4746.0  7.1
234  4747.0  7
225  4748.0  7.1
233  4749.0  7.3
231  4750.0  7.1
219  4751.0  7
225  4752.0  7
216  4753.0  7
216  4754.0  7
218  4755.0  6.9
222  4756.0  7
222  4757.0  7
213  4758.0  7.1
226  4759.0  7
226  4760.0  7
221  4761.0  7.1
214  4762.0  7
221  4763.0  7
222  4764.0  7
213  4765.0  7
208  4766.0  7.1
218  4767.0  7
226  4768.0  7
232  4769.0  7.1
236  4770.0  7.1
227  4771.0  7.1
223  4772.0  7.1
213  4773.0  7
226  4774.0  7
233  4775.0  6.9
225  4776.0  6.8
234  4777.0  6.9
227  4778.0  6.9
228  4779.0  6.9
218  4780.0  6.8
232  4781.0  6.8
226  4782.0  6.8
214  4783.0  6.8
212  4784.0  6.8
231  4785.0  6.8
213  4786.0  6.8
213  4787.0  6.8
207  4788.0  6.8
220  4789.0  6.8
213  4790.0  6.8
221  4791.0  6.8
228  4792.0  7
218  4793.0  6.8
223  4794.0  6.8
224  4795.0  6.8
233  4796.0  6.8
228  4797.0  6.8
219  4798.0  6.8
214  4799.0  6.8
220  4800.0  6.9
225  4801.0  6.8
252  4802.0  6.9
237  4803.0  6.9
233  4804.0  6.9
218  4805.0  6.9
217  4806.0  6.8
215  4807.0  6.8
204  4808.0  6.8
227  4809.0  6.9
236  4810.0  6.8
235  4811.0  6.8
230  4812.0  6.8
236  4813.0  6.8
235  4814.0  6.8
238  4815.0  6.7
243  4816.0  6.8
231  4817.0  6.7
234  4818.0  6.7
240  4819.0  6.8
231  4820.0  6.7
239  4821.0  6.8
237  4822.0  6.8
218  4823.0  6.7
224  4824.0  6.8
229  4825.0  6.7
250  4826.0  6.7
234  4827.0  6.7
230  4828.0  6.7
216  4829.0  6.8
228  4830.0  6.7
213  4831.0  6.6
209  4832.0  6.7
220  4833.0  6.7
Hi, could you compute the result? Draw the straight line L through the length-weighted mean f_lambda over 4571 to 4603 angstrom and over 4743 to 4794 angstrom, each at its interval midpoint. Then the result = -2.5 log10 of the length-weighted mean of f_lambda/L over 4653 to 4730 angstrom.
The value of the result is 0.01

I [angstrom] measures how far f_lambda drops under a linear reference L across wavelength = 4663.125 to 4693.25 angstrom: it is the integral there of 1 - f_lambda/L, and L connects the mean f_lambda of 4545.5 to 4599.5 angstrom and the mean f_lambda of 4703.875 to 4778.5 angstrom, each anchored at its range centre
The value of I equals 0.7 angstrom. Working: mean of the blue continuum 216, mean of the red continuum 221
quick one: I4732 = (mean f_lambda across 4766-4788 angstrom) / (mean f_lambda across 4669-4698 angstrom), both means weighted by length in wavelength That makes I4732 1.02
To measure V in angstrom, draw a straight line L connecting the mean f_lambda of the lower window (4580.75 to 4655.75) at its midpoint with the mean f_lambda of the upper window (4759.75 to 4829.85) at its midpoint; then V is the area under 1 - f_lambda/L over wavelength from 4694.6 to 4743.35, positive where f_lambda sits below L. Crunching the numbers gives 0.86 angstrom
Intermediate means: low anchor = 218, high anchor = 226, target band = 219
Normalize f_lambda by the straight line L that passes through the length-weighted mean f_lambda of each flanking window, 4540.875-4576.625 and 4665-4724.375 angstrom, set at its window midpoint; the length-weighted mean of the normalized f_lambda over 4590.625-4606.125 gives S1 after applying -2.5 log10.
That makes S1 0.01 mag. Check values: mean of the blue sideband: 216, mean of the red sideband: 216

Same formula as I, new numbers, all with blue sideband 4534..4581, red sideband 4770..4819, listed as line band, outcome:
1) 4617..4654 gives -0.4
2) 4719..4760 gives 0.2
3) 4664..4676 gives 0.5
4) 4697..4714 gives 0.9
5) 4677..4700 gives 0.3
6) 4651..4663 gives -0.3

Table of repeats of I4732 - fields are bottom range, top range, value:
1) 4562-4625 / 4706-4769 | 1.01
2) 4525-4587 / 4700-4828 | 1.05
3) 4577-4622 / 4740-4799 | 1.02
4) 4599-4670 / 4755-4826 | 1.03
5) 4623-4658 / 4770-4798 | 1.01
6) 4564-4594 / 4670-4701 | 1.01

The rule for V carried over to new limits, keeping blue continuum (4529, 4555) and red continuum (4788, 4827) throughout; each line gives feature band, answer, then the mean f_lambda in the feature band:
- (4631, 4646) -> -0.3 angstrom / 220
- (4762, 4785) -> 0.2 angstrom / 223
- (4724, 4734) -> 0.1 angstrom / 220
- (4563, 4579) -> -0.7 angstrom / 219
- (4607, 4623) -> -0.5 angstrom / 220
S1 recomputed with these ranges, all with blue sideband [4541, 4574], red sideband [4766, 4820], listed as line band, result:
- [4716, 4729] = -0.02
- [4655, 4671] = 0.01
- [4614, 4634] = -0.03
